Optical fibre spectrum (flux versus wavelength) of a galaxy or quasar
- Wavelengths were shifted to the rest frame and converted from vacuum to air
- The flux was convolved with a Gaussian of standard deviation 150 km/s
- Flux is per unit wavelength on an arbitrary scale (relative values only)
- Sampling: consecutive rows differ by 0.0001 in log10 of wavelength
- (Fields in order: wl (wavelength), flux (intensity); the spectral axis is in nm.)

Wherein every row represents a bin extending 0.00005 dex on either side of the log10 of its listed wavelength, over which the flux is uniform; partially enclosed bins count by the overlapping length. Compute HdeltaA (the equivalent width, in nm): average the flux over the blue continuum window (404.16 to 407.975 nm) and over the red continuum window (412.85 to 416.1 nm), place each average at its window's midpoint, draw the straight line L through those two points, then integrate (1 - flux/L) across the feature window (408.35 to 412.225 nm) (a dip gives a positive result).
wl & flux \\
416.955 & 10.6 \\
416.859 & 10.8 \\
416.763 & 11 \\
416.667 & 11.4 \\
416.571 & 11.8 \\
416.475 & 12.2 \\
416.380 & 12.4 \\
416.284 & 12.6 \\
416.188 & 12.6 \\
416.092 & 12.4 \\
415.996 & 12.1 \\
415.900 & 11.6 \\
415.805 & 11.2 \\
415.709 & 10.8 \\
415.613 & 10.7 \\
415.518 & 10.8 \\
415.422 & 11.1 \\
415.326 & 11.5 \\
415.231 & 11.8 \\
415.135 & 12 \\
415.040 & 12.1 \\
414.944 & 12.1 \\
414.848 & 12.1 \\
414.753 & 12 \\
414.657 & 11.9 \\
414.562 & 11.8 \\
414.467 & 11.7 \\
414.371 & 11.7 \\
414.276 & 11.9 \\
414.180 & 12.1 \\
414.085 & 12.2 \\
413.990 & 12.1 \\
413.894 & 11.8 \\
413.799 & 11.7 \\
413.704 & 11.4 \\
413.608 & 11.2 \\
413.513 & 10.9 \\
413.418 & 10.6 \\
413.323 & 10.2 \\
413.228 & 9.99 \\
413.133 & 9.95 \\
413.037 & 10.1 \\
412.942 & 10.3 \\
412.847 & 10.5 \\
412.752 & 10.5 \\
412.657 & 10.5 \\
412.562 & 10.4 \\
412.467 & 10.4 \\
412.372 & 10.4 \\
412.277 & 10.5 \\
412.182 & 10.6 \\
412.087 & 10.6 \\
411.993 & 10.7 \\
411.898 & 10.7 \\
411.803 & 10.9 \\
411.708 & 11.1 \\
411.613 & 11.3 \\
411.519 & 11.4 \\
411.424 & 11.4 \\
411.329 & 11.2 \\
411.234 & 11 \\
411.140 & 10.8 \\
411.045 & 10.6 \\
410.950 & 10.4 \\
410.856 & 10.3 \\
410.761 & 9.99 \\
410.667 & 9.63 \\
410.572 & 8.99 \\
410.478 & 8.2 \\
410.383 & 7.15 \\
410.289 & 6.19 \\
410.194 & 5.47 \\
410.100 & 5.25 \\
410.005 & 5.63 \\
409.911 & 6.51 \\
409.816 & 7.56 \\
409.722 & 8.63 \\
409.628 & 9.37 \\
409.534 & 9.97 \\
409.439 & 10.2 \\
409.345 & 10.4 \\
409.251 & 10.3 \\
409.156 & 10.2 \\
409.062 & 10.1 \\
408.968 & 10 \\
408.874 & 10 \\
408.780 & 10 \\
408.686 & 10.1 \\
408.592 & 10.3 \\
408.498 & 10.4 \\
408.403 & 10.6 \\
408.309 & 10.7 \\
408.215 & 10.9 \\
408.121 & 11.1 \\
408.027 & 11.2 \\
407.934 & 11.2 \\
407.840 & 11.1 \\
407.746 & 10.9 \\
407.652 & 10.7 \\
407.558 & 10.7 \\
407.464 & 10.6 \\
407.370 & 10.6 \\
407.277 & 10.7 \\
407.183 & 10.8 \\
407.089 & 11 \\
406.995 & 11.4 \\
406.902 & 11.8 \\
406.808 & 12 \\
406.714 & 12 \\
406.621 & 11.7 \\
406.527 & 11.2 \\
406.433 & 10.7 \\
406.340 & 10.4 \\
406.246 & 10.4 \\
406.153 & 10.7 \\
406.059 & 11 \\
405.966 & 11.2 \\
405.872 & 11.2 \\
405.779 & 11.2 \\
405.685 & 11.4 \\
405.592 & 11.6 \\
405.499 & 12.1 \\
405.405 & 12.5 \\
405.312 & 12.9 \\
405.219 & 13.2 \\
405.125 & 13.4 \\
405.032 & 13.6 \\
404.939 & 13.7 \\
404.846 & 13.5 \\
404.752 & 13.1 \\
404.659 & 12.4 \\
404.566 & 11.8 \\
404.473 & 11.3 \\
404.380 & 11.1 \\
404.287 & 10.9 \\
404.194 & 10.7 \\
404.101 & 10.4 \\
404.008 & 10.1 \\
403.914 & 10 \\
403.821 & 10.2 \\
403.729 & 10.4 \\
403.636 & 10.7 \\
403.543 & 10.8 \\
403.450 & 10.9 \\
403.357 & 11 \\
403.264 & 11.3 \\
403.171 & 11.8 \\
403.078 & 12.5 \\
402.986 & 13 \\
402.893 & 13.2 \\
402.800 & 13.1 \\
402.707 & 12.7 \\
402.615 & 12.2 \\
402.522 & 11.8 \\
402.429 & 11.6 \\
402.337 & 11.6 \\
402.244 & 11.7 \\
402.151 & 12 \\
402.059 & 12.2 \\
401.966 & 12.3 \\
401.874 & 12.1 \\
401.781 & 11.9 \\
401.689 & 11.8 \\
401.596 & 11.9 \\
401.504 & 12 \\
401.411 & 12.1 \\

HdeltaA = 0.63 nm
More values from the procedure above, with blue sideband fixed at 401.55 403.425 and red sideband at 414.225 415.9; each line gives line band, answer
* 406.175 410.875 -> 0.77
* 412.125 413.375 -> 0.14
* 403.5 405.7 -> 0.04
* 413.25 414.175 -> 0.02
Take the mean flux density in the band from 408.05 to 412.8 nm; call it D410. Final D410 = 9.8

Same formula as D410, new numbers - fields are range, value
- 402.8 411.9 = 10.7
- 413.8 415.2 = 12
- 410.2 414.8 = 10.6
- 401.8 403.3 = 12.2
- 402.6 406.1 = 11.8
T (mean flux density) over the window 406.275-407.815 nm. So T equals 11.1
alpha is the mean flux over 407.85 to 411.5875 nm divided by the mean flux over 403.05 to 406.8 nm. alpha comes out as 0.8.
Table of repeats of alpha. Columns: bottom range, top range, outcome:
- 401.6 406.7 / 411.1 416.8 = 0.96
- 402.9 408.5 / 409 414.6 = 0.89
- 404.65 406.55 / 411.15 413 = 0.90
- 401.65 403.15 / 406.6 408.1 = 0.91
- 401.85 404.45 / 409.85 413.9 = 0.86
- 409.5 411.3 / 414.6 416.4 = 1.38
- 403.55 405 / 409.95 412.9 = 0.86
